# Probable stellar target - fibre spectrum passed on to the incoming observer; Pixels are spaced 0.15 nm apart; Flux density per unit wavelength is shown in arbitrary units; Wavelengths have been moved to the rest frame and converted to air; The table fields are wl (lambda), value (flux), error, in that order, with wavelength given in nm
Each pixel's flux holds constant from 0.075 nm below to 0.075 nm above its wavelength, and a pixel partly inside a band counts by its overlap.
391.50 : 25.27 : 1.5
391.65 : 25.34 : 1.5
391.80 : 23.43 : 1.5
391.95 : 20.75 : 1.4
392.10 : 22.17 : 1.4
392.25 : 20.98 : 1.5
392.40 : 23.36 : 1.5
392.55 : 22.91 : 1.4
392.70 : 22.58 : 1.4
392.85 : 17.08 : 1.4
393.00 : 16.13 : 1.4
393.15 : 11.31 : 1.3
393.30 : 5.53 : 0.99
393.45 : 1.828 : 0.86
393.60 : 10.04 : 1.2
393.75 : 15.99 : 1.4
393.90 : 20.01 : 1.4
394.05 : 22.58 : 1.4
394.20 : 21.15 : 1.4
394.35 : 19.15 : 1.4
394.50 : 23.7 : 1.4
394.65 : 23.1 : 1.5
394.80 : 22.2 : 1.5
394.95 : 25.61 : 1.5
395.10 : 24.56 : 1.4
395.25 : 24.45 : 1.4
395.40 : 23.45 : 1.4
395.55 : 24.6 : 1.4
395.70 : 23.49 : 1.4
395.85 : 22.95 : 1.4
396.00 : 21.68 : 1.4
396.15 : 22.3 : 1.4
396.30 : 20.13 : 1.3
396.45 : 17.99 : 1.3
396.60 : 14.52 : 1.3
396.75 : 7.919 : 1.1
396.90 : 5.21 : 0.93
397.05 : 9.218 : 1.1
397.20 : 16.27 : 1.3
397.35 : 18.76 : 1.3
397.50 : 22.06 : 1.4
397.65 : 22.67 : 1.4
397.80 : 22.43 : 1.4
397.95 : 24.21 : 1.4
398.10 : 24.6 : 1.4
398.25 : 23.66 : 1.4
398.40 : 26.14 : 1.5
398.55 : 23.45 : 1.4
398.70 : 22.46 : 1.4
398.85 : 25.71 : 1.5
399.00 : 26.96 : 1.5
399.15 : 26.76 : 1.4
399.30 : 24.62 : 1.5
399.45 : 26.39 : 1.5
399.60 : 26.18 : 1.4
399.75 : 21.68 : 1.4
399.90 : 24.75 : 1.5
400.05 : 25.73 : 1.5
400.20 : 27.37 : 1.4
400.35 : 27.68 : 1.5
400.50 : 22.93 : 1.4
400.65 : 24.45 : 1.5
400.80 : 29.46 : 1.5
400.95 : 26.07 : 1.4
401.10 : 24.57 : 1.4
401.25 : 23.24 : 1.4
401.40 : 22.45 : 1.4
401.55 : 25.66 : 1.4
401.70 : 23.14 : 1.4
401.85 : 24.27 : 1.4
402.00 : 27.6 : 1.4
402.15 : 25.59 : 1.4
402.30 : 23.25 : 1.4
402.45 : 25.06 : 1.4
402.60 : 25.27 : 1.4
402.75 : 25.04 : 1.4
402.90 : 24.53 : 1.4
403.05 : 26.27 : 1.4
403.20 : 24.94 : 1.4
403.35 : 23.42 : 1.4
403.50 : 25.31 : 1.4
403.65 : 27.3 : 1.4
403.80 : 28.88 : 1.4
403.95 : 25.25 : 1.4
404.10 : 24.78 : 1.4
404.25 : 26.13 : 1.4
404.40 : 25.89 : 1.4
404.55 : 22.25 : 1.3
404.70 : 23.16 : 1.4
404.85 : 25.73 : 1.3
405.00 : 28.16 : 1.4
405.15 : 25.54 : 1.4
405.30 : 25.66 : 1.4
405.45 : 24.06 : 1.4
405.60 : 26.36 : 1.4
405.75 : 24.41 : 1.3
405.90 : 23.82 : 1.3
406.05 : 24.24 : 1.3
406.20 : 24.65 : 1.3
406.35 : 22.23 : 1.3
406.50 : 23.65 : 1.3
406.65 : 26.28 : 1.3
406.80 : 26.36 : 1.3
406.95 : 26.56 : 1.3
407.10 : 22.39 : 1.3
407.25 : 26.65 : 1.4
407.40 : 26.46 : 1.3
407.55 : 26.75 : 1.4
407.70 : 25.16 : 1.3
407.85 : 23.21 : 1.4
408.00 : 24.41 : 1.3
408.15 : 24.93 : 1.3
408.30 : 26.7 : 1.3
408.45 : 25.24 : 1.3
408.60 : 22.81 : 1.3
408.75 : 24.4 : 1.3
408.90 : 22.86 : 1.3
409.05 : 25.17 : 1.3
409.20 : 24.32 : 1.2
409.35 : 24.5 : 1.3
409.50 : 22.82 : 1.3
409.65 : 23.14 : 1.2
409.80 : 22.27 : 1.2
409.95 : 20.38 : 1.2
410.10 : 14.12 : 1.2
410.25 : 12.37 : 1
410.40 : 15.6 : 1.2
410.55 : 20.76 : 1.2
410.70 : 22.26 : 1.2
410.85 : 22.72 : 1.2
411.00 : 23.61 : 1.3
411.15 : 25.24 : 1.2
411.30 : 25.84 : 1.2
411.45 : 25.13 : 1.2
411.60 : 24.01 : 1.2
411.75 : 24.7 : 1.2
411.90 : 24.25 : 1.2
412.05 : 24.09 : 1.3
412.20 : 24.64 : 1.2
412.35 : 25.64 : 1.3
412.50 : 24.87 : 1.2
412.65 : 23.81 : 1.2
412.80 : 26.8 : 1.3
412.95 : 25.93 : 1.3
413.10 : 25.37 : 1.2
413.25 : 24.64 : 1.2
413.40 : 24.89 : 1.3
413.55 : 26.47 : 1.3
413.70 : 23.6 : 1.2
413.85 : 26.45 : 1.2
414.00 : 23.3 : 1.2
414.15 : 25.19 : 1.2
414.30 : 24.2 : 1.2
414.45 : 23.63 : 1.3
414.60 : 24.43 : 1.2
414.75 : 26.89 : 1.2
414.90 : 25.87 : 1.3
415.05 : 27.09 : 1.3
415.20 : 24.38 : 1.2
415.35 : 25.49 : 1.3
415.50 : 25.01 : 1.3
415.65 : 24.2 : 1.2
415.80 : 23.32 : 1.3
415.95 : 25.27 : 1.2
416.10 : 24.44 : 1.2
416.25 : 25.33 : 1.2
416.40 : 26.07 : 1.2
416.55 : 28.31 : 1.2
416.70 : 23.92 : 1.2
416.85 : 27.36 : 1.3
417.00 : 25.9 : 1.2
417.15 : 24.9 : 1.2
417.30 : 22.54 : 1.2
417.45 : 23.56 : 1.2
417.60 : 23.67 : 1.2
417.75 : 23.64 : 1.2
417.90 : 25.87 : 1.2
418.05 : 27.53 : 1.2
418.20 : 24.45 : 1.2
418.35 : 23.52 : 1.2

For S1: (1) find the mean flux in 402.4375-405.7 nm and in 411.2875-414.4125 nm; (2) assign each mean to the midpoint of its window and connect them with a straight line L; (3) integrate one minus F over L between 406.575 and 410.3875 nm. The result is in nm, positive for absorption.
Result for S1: 0.26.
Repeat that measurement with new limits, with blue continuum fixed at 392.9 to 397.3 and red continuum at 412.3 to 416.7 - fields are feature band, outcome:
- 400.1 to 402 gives -0.49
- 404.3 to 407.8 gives -0.49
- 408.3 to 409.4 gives -0.06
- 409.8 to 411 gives 0.24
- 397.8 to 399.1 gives -0.37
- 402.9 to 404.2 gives -0.29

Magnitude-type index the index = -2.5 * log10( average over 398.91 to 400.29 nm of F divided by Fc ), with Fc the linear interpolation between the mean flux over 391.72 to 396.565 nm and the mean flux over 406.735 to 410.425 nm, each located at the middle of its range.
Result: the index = -0.21 mag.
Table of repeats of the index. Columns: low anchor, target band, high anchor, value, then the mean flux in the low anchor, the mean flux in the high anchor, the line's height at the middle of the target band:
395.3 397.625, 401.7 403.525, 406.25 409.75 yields -0.16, 18.2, 24.6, 21.6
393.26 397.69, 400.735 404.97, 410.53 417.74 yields -0.20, 18.5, 24.8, 21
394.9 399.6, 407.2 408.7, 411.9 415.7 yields -0.06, 21.5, 25.1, 23.8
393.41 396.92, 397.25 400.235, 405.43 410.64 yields -0.18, 19.5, 23.4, 20.6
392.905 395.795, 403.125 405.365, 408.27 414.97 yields -0.18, 18.9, 23.7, 21.6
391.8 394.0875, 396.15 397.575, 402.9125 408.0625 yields 0.28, 17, 25.2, 19.6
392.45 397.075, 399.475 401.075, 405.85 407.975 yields -0.20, 18.3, 24.9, 21.3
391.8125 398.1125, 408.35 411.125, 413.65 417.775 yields 0.07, 19.1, 25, 23.3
